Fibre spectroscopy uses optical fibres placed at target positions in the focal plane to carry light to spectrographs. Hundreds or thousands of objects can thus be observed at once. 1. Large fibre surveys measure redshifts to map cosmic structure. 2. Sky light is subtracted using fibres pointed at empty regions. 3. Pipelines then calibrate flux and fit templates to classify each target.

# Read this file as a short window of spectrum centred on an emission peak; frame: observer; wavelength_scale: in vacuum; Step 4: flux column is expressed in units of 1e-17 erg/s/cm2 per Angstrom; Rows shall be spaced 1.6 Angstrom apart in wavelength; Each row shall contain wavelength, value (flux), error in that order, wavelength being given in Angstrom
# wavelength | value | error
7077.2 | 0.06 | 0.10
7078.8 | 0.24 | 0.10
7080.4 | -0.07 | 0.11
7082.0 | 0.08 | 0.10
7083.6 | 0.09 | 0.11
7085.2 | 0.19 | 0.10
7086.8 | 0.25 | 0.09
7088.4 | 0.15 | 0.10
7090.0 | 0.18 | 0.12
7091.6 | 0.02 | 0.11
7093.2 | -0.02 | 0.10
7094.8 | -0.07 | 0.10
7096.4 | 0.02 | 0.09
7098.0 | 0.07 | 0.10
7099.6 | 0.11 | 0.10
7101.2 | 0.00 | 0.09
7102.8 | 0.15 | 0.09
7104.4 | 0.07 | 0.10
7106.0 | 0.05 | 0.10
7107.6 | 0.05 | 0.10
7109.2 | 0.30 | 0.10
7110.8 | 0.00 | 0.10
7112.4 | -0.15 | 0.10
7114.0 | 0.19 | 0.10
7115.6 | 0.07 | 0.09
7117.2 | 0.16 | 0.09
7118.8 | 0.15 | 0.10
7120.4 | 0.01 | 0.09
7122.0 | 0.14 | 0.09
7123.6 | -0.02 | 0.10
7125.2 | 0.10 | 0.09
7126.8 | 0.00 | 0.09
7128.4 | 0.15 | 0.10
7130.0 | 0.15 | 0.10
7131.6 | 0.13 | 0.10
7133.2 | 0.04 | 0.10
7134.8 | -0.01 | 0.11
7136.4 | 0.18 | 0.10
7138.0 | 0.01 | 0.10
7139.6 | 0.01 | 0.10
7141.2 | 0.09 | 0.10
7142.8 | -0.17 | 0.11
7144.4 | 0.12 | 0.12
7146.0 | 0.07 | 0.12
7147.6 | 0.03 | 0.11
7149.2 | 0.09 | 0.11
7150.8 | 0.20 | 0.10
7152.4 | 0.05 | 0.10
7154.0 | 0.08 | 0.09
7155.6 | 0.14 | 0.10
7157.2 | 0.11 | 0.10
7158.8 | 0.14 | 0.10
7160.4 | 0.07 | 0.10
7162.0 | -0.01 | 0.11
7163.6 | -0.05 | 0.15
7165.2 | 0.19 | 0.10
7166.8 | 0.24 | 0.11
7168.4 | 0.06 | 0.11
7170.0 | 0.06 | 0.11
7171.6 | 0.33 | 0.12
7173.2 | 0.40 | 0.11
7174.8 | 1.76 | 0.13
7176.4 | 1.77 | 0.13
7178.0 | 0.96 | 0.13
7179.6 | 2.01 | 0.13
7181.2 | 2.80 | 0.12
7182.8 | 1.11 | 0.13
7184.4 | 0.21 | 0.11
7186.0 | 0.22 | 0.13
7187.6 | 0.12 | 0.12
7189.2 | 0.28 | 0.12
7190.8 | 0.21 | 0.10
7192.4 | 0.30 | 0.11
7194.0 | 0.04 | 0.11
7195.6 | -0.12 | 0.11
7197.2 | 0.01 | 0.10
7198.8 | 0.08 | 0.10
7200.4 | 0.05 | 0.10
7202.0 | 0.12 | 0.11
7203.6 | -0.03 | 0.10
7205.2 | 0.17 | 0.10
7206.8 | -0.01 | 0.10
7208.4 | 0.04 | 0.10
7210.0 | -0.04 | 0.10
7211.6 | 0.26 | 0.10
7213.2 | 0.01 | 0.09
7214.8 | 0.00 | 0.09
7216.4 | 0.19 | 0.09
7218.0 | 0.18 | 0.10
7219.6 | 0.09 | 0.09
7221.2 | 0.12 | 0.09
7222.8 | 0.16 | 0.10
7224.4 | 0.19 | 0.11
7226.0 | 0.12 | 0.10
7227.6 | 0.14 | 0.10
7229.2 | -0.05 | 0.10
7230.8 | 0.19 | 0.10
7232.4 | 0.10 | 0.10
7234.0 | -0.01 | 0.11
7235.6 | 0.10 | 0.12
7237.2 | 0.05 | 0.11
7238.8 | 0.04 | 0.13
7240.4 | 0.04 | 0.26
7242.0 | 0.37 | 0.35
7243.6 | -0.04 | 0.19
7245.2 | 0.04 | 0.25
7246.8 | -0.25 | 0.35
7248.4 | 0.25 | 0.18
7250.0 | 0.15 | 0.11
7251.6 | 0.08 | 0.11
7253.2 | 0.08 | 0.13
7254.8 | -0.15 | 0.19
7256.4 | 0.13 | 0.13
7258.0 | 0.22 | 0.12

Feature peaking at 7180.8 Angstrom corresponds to [O II]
